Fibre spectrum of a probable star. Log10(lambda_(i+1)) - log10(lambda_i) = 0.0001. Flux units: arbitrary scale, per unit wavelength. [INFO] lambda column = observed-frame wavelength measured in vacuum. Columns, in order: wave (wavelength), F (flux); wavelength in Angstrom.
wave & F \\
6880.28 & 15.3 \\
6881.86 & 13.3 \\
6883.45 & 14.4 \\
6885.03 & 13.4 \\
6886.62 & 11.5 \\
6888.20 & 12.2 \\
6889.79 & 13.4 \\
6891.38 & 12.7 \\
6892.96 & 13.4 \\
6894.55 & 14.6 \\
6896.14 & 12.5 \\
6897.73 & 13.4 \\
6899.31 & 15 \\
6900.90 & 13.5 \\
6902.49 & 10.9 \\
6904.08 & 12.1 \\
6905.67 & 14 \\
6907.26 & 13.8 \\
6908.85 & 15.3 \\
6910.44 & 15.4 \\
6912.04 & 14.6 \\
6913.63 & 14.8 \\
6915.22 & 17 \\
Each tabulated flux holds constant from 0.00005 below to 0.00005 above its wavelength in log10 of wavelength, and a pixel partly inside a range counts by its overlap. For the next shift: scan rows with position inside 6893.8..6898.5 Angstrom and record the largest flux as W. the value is 14.6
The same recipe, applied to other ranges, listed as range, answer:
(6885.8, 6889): 12.2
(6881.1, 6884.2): 14.4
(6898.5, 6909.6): 15.3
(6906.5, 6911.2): 15.4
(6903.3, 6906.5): 14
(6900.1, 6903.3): 13.5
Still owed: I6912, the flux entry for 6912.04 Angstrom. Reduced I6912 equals 14.6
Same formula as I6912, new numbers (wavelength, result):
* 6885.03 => 13.4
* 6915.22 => 17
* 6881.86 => 13.3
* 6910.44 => 15.4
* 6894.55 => 14.6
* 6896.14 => 12.5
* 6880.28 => 15.3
